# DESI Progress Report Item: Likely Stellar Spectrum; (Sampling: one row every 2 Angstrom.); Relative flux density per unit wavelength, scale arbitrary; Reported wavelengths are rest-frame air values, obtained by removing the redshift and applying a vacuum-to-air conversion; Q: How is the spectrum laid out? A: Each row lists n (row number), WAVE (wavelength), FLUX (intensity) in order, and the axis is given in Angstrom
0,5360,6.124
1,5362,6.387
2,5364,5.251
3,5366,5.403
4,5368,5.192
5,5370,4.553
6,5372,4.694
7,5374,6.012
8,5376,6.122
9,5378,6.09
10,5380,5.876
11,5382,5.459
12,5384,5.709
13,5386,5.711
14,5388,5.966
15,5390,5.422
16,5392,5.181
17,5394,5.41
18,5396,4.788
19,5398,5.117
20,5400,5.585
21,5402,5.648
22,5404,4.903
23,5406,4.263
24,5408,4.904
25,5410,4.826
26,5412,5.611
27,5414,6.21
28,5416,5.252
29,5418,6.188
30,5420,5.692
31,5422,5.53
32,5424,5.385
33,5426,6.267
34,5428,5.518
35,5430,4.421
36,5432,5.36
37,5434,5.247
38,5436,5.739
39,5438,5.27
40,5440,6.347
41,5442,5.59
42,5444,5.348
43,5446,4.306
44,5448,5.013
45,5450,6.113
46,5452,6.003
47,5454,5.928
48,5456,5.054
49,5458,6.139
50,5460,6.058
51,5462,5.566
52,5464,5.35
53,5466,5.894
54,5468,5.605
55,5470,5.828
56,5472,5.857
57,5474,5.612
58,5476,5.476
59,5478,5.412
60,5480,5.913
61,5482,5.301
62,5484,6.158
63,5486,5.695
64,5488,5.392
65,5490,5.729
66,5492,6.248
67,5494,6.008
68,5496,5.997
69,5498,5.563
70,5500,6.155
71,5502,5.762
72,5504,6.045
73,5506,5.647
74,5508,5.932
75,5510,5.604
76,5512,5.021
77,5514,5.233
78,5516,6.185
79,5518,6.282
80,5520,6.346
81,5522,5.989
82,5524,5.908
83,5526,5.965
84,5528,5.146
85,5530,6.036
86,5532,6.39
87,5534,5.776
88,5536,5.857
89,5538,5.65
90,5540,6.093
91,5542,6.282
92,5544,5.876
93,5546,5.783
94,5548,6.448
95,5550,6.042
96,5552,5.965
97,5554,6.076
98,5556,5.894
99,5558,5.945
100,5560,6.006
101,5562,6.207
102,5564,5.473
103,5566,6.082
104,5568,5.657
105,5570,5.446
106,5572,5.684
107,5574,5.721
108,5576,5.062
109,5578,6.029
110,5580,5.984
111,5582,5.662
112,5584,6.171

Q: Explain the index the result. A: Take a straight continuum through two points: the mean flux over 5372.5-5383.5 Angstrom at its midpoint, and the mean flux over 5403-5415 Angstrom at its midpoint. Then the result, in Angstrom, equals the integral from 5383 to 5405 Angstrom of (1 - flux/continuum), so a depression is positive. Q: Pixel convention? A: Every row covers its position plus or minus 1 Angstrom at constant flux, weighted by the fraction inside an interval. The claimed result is 0.3 Angstrom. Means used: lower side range 5.85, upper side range 5.12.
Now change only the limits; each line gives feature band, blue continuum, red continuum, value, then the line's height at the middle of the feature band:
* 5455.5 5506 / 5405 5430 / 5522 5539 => -0.8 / 5.66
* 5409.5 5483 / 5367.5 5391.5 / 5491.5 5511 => 2.1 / 5.74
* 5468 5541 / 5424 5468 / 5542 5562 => 0.0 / 5.81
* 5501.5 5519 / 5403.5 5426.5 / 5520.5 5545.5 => 0.2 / 5.82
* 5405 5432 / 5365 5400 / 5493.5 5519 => 0.8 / 5.56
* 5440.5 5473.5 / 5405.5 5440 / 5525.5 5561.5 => -0.2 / 5.59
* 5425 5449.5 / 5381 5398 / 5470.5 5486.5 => 0.8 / 5.57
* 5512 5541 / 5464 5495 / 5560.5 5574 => -0.7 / 5.75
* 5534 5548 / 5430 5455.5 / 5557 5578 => -0.7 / 5.68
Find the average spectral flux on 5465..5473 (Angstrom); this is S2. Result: 5.8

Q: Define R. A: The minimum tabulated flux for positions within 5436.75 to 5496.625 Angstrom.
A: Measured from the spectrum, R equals 4.306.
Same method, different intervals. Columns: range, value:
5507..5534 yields 5.021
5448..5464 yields 5.013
